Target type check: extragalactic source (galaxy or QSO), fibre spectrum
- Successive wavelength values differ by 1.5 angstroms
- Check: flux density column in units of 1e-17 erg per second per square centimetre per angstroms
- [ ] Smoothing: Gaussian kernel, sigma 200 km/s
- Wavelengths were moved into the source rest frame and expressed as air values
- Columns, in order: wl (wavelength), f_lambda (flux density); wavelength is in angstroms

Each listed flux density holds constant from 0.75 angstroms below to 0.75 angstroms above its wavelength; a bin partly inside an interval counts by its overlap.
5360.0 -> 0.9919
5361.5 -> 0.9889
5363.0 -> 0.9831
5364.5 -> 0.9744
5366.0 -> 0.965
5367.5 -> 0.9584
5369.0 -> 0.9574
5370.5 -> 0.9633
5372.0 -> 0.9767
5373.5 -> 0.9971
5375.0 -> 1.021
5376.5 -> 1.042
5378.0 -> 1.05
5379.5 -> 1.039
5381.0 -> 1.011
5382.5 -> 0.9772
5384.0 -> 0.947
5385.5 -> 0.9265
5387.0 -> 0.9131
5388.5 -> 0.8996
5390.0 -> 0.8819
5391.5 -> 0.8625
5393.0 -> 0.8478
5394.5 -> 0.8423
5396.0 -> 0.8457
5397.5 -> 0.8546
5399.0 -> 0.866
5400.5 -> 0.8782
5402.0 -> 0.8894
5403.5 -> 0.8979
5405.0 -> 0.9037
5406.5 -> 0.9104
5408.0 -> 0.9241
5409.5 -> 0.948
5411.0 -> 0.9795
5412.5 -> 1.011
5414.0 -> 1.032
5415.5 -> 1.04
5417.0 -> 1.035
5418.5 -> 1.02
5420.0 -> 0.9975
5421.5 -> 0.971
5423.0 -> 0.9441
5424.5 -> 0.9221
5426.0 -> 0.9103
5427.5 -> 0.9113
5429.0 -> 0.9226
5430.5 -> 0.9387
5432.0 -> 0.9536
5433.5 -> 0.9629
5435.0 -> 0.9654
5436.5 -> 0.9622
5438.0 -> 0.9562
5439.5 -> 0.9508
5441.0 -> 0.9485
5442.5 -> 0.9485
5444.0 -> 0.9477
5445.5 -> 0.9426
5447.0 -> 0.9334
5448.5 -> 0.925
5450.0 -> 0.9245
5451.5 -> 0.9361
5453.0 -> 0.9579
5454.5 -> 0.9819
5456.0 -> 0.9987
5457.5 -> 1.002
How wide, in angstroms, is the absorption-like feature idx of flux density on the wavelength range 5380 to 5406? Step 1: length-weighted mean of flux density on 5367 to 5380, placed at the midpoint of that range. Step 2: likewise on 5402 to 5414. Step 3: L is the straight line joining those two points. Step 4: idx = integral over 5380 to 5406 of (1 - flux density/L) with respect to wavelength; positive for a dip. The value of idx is 1.9 angstroms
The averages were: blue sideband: 1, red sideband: 0.942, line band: 0.898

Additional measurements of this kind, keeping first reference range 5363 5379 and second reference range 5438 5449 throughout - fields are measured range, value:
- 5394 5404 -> 1.1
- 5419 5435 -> 0.1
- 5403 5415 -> 0.2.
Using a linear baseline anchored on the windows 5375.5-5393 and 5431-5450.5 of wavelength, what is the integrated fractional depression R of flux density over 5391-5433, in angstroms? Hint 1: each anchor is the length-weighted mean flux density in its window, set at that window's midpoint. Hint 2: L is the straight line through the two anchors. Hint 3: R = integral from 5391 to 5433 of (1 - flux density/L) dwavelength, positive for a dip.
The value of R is 0.9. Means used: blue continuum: 0.955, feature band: 0.931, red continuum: 0.948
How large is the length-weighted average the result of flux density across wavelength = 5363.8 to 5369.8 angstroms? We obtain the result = 0.964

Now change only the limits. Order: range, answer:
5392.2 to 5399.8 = 0.852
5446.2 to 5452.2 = 0.93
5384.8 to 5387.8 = 0.919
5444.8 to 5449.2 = 0.934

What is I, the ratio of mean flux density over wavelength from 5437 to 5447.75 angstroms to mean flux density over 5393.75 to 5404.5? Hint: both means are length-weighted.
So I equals 1.1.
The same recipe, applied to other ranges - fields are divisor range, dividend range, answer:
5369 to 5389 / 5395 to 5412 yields 0.92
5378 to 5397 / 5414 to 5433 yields 1.05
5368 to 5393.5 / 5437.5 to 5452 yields 0.98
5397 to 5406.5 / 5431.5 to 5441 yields 1.08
